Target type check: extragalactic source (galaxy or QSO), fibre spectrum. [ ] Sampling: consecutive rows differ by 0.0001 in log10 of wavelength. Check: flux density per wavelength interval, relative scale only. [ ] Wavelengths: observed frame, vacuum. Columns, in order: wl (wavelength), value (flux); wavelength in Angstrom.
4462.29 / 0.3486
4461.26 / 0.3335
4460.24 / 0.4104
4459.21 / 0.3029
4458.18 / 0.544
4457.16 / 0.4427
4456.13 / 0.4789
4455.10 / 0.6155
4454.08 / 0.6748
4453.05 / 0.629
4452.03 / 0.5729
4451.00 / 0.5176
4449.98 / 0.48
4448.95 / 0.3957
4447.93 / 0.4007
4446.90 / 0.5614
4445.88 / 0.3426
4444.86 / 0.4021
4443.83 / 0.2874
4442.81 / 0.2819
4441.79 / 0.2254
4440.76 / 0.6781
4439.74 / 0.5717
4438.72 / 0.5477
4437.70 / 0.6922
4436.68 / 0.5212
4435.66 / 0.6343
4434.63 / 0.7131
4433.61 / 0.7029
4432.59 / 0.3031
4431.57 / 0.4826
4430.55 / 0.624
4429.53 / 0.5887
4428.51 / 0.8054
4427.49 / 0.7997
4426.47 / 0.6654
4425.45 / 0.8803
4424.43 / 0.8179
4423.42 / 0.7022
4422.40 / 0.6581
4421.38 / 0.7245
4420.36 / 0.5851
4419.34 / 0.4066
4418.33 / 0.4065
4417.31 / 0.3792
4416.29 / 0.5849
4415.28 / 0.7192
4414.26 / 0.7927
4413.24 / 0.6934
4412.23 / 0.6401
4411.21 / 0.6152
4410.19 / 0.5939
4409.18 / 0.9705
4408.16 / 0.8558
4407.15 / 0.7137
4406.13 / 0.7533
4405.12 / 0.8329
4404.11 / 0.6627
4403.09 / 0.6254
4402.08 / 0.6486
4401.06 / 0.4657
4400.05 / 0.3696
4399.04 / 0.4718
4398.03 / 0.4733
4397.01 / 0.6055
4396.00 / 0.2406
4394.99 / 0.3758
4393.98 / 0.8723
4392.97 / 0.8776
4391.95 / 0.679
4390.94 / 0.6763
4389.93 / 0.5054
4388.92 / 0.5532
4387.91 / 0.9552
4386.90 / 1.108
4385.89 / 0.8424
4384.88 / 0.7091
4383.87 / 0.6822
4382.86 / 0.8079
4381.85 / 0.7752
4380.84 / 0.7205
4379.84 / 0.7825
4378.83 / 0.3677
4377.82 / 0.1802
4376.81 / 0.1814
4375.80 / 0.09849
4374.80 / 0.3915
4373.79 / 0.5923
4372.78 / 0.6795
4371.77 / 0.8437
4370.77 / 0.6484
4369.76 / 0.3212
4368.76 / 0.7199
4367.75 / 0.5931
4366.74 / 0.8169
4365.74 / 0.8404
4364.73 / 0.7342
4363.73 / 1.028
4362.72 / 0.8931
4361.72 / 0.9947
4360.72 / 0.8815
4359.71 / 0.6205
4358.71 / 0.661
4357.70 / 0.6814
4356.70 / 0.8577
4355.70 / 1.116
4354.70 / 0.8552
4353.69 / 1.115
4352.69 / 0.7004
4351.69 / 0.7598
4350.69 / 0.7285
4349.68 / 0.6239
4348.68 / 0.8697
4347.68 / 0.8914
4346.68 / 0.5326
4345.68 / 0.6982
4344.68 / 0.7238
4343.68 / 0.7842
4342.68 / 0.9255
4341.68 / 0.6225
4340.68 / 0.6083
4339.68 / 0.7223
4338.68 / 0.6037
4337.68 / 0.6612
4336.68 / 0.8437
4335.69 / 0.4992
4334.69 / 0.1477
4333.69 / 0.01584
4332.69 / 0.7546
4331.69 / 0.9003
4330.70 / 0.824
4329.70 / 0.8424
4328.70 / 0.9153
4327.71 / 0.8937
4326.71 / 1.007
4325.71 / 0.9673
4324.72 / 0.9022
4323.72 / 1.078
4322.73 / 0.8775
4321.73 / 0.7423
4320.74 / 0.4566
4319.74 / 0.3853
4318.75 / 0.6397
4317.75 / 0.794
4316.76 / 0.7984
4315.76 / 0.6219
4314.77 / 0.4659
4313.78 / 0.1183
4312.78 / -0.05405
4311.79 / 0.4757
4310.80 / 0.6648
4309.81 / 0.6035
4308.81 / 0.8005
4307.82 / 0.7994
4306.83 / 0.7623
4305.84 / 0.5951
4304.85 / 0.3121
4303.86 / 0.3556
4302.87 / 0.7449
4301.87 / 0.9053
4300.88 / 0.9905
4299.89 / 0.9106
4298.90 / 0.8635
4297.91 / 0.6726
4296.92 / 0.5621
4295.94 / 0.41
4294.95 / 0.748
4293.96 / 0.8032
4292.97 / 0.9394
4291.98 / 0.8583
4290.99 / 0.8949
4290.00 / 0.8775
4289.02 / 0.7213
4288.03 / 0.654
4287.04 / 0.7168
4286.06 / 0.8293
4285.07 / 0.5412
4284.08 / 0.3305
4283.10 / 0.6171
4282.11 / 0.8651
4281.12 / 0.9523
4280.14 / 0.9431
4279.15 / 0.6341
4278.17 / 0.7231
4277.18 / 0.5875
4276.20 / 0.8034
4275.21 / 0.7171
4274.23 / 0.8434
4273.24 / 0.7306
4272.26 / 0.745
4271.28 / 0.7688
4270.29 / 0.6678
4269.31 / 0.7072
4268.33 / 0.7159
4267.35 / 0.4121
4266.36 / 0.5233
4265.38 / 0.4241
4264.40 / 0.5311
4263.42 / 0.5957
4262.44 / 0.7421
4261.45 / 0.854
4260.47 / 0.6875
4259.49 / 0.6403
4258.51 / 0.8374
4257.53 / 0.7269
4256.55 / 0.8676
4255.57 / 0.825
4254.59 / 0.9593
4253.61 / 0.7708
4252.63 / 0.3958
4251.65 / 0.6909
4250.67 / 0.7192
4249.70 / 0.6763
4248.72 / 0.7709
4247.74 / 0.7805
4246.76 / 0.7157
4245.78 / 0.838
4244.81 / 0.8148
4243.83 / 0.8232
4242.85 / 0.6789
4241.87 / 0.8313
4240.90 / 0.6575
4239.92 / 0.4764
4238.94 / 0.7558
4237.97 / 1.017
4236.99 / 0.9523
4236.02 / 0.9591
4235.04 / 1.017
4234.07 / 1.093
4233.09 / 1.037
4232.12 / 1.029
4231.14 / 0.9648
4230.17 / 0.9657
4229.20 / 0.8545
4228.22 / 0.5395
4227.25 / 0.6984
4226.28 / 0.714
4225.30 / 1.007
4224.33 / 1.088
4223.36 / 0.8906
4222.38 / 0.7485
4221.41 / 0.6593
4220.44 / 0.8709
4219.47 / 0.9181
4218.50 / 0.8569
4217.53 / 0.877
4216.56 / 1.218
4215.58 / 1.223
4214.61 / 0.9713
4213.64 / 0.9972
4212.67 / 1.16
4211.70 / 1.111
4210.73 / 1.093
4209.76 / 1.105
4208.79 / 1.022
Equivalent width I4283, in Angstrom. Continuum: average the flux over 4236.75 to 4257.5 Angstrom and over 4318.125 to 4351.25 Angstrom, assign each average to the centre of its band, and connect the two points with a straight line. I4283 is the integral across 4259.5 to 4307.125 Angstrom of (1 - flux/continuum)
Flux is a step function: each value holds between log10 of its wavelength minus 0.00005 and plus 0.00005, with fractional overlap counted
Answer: 2.5 Angstrom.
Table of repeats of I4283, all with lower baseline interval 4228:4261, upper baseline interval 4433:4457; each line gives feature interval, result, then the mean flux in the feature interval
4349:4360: -2.54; 0.797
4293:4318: 3.02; 0.633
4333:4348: 1.11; 0.617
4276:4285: 0.58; 0.706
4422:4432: -2.98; 0.705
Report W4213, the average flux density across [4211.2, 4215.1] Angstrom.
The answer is 1.06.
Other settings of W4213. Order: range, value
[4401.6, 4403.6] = 0.637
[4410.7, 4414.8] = 0.684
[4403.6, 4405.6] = 0.747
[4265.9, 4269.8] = 0.59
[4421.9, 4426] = 0.765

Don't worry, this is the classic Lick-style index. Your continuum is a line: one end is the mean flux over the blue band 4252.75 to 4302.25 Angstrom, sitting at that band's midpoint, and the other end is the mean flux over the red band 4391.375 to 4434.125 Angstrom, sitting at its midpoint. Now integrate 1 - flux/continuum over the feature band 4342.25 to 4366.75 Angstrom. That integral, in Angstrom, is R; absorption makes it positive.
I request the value -5.0 Angstrom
